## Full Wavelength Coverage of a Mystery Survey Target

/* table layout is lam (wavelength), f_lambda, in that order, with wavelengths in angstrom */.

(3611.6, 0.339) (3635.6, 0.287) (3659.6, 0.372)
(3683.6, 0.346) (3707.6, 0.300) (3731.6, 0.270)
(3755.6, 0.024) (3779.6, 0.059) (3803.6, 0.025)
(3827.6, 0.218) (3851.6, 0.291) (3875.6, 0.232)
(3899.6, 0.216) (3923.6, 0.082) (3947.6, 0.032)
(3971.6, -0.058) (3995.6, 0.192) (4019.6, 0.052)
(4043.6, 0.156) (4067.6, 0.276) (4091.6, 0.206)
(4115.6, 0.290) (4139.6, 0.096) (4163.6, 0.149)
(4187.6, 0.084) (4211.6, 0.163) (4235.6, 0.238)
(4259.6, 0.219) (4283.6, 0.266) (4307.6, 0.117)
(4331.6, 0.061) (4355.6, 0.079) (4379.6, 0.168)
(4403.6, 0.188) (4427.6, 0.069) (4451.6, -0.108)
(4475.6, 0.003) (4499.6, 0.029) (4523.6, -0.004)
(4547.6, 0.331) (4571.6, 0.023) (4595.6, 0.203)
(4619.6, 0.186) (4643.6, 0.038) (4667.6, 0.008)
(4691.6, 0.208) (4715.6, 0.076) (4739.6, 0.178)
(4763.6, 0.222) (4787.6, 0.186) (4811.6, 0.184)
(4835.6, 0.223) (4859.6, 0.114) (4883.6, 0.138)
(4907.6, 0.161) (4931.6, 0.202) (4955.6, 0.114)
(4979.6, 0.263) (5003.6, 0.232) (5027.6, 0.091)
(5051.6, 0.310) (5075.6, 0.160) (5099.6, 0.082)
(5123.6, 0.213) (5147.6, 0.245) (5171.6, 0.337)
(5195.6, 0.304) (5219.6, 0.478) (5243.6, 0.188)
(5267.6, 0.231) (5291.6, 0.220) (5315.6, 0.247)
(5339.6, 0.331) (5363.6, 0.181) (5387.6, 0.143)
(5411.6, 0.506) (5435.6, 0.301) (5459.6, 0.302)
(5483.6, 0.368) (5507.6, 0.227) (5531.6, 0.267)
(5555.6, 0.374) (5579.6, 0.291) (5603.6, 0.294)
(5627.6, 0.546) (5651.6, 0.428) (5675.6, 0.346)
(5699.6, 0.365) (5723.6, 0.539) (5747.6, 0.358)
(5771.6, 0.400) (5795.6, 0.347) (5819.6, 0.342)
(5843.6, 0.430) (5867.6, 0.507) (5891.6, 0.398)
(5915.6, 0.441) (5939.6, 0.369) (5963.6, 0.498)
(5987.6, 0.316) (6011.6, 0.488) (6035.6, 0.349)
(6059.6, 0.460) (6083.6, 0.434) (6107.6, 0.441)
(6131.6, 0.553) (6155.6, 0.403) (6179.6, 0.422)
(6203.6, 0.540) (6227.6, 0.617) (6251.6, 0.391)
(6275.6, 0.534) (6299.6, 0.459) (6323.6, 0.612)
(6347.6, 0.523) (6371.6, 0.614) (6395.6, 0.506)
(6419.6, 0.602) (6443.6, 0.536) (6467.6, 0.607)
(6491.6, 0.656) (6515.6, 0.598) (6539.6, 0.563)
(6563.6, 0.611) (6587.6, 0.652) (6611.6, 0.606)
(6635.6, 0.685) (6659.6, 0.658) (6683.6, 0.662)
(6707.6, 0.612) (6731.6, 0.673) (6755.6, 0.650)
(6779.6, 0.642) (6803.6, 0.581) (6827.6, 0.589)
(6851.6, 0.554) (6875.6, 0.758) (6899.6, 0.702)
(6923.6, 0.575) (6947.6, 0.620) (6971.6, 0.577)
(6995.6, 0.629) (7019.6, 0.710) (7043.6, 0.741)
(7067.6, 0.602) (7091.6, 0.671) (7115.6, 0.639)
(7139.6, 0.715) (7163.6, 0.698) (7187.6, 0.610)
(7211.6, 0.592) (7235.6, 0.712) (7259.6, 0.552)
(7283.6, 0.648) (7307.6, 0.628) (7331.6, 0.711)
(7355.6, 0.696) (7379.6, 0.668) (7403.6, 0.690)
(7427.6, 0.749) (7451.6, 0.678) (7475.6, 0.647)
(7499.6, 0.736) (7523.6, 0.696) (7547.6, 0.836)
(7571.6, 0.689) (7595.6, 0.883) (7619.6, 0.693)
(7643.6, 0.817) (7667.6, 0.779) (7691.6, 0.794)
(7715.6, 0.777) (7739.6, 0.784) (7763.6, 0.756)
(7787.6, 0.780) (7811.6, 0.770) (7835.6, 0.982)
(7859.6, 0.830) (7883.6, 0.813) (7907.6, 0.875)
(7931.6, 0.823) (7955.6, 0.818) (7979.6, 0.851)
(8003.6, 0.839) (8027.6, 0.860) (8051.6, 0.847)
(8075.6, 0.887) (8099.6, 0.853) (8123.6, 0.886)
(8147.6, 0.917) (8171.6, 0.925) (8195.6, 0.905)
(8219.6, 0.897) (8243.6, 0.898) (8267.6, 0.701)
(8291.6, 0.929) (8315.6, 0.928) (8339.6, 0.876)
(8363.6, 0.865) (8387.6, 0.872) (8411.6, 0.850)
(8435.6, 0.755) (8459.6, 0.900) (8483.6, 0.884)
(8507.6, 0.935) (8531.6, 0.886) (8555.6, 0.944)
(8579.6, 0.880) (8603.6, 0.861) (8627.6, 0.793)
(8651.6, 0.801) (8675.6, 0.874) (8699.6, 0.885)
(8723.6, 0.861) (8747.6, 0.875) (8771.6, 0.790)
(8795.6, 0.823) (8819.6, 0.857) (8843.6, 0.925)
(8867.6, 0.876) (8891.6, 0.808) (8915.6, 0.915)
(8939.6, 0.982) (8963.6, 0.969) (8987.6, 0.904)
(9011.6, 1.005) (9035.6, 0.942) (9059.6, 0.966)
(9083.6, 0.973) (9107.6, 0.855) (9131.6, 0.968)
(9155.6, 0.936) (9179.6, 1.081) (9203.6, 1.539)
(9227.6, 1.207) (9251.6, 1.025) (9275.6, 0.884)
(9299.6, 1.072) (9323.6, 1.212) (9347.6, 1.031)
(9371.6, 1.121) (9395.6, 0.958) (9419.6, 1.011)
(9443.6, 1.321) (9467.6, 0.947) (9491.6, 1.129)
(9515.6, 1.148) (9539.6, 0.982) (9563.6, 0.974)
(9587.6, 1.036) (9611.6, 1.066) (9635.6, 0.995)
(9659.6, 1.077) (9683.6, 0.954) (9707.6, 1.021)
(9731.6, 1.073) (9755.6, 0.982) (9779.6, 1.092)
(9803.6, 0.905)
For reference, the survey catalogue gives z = 0.402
